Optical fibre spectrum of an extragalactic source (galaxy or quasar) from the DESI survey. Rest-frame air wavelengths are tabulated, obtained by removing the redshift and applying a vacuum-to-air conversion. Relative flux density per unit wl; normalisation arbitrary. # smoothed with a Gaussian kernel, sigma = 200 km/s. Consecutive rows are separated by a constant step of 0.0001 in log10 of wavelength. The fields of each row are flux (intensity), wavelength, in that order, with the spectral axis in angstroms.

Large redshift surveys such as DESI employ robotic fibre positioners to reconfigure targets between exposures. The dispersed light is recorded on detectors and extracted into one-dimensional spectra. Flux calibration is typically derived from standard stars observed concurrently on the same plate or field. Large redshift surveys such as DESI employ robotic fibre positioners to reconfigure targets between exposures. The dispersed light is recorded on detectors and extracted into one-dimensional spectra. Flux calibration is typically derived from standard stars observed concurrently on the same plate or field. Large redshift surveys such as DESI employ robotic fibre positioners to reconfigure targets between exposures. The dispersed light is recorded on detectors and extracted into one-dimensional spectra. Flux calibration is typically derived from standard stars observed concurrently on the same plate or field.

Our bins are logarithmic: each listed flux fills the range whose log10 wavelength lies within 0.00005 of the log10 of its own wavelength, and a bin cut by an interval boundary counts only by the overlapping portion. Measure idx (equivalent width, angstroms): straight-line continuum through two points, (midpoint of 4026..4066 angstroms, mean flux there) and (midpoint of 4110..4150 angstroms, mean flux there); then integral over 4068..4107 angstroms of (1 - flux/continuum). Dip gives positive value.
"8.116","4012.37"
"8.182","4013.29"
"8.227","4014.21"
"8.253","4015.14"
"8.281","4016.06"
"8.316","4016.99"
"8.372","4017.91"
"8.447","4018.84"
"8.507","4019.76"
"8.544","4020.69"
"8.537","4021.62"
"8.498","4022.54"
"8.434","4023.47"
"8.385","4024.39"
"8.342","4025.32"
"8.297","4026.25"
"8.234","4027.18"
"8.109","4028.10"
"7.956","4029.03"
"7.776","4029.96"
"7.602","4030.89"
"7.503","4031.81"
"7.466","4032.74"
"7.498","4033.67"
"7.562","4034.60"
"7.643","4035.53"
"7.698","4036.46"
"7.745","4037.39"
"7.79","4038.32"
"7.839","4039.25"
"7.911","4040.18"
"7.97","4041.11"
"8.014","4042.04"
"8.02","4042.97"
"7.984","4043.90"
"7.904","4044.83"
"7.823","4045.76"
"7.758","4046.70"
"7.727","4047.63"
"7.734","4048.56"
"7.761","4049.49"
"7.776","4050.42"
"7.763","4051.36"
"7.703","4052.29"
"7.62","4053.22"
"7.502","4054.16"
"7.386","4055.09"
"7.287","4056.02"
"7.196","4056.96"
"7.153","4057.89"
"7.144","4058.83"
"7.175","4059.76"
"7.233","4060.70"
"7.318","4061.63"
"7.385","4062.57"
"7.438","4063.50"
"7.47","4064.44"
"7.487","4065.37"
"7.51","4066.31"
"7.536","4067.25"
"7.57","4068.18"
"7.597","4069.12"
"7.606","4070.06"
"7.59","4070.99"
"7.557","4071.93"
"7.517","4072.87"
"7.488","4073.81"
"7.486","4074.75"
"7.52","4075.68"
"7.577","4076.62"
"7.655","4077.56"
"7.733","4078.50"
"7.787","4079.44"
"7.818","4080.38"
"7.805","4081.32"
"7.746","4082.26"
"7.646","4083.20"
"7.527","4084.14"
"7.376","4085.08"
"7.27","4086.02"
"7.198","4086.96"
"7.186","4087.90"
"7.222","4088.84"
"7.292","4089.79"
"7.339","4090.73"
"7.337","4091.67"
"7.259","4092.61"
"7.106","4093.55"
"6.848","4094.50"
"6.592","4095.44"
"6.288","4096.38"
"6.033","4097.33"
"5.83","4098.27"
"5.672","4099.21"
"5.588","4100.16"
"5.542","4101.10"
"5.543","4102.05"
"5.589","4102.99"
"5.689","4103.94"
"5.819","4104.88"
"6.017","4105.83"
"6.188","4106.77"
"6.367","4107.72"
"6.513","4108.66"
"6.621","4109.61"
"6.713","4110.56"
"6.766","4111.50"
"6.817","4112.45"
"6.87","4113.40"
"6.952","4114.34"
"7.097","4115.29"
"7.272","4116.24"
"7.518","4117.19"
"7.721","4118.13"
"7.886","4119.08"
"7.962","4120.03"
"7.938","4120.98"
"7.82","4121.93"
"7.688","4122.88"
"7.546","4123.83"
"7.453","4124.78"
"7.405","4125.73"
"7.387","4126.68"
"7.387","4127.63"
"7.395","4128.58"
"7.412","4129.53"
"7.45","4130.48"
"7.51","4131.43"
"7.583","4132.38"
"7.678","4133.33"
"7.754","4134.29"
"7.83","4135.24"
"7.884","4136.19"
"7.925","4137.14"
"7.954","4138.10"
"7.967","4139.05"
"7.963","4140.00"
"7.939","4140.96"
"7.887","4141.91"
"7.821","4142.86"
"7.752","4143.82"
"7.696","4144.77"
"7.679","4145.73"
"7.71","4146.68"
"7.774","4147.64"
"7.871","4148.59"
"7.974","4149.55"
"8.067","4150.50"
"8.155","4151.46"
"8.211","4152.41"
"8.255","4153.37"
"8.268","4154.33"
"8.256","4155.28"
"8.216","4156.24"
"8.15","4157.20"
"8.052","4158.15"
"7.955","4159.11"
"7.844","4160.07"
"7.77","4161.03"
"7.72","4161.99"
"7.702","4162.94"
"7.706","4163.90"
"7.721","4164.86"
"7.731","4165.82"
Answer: 3.3 angstroms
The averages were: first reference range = 7.66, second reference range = 7.58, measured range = 6.98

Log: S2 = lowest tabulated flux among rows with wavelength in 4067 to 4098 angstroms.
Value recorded 6.033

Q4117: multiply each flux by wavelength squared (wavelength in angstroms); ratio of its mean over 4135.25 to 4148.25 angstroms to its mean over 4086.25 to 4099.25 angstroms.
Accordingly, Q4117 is 1.2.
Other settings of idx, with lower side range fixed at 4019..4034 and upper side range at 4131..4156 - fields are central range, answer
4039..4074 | 2.1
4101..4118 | 3.2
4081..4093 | 0.9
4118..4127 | 0.3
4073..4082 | 0.4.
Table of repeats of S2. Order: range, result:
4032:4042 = 7.466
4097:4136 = 5.542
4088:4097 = 6.288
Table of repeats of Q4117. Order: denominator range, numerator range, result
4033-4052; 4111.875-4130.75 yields 0.99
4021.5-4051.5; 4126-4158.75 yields 1.05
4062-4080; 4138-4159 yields 1.10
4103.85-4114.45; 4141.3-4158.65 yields 1.26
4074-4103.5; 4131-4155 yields 1.16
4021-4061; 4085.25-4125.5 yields 0.90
